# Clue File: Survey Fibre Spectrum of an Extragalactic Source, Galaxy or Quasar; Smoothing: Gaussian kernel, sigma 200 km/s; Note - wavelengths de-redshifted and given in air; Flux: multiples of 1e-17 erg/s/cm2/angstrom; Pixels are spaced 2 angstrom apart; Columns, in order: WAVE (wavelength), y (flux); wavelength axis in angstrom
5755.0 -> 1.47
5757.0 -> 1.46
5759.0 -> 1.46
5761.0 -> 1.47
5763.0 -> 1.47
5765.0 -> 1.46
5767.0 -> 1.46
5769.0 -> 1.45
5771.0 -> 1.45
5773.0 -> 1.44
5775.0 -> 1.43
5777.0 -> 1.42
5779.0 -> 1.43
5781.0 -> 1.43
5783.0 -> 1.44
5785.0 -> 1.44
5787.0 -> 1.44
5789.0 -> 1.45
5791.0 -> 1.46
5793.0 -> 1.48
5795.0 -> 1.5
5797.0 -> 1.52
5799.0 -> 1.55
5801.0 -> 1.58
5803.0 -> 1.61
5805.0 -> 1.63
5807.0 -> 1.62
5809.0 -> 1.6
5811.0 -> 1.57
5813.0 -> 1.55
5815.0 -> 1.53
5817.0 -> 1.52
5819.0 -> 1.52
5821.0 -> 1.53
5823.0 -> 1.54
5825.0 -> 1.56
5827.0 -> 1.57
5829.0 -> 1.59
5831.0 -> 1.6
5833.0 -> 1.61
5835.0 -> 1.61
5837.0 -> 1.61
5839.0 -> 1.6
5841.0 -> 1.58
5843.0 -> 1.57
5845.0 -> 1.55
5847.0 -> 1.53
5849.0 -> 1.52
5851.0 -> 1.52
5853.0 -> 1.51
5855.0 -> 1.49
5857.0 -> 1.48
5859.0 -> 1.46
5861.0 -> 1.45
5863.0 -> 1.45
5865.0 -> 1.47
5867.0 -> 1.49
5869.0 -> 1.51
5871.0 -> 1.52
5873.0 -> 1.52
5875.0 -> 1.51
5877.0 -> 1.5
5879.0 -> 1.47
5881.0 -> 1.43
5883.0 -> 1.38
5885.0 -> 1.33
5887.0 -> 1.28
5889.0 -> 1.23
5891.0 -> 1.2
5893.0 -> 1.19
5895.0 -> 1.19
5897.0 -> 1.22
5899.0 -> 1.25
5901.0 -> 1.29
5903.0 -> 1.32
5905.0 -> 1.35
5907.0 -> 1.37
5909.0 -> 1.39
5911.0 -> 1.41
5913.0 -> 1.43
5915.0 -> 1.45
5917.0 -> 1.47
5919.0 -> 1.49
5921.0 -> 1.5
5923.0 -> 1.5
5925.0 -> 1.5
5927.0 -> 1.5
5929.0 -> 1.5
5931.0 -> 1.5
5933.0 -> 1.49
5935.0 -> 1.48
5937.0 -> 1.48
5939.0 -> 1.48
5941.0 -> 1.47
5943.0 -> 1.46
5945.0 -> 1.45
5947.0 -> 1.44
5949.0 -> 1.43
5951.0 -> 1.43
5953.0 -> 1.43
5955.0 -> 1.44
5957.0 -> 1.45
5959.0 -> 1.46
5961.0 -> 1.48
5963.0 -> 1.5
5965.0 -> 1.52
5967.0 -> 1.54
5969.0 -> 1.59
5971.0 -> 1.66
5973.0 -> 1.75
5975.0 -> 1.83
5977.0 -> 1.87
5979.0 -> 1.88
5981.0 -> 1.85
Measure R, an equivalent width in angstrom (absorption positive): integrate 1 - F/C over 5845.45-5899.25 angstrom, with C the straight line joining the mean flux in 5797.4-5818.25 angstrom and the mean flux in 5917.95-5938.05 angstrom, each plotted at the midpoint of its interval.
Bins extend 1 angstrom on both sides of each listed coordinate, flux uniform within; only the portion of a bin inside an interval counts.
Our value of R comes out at 4.1 angstrom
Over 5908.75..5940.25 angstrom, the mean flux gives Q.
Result 1.48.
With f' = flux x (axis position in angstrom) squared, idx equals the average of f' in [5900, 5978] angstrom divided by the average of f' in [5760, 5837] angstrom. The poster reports 1.03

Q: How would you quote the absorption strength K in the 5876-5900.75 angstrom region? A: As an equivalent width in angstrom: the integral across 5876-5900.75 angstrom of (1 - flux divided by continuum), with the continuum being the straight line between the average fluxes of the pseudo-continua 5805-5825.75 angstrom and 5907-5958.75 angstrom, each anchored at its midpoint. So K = 3.2 angstrom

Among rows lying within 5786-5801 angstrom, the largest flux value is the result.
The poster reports 1.58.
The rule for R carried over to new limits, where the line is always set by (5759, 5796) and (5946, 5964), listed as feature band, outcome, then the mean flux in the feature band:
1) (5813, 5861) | -3.13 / 1.55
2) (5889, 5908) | 2.47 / 1.26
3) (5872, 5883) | -0.19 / 1.48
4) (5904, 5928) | 0.07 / 1.45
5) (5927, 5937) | -0.28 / 1.49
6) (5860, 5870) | -0.16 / 1.47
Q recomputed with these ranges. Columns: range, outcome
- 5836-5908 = 1.43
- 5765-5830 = 1.51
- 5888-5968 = 1.42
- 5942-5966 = 1.46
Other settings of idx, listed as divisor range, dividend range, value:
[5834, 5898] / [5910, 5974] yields 1.06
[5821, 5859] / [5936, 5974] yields 1.00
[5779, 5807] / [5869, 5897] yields 0.94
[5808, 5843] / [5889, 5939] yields 0.91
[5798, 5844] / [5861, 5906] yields 0.89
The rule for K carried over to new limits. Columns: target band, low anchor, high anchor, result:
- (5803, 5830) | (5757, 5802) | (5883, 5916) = -2.84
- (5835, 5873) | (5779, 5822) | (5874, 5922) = -2.31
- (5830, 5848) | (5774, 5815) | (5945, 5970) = -1.03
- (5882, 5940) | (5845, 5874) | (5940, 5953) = 3.18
